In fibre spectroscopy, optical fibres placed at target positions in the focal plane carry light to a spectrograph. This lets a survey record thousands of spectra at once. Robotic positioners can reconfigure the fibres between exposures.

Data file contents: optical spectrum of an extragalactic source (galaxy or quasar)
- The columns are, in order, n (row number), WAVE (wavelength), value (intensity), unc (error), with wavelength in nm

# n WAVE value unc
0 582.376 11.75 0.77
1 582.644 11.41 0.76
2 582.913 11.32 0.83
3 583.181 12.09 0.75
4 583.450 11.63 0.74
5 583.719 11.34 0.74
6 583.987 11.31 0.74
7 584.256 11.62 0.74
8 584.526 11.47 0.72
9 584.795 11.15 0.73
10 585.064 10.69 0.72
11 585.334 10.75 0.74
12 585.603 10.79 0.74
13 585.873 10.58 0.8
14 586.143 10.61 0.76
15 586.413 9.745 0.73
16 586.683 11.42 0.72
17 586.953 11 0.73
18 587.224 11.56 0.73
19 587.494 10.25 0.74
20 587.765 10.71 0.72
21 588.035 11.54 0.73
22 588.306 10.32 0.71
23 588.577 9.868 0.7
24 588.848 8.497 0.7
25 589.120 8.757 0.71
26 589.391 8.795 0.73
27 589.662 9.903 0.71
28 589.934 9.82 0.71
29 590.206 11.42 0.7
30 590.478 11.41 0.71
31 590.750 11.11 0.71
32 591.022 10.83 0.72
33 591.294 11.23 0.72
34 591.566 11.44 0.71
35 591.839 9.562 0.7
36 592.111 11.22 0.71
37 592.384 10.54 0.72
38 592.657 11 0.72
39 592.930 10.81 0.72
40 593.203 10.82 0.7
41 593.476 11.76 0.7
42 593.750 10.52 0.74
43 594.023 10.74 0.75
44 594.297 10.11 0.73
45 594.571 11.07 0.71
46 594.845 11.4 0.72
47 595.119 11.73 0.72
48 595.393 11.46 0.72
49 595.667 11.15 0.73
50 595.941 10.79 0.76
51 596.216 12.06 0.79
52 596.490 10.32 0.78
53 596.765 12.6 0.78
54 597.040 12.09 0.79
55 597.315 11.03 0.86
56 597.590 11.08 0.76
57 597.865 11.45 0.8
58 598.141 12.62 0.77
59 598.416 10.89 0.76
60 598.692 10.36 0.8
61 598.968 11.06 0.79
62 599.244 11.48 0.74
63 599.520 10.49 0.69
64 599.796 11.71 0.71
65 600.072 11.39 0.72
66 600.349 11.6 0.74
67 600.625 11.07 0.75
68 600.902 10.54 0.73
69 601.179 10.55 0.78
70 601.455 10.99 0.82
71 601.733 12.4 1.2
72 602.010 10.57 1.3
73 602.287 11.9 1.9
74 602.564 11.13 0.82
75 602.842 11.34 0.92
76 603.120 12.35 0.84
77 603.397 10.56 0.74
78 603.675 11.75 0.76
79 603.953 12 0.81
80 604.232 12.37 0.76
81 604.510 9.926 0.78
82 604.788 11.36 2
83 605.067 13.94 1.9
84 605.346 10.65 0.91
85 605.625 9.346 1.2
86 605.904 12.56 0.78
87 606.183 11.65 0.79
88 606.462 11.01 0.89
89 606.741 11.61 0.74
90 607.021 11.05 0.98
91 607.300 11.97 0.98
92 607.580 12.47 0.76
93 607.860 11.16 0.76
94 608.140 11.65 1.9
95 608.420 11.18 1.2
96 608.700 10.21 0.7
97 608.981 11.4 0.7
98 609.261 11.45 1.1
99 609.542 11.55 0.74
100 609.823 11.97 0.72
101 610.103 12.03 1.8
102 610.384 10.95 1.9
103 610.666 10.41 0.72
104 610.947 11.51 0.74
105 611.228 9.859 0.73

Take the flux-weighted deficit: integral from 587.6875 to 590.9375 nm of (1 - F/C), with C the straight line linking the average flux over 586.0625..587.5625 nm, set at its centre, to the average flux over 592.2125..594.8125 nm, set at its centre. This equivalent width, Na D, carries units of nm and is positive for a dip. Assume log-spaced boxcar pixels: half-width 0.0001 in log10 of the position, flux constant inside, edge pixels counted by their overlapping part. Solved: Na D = 0.19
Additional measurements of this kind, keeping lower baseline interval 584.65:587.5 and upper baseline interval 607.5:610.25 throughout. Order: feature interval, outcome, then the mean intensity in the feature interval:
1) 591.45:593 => 0.03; 10.7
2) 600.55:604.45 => -0.03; 11.4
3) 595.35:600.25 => -0.08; 11.3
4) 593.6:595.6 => 0.01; 11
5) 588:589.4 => 0.17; 9.56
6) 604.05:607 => -0.01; 11.4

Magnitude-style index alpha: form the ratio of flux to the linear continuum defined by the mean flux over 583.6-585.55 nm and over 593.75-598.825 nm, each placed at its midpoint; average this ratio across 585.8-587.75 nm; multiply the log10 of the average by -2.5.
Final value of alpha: 0.04 mag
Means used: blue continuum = 11.2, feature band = 10.7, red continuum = 11.3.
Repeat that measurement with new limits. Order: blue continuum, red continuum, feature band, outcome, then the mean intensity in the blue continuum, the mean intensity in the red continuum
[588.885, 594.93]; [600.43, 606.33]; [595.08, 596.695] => -0.04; 10.6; 11.4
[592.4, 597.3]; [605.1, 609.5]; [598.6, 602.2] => 0.01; 11.2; 11.4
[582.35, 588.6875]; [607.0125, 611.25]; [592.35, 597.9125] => 0.00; 11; 11.4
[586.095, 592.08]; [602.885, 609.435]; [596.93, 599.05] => -0.03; 10.5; 11.5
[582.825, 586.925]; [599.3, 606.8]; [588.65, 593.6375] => 0.07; 11.1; 11.4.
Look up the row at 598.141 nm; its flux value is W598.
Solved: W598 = 12.62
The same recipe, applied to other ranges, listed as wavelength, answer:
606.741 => 11.61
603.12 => 12.35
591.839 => 9.562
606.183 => 11.65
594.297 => 10.11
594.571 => 11.07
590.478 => 11.41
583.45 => 11.63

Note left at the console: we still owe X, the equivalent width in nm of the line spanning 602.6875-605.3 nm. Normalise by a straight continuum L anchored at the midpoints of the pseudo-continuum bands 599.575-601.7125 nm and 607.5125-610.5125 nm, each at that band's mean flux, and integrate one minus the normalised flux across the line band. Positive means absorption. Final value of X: -0.10 nm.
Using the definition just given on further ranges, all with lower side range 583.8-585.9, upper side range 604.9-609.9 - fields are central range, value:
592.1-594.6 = 0.09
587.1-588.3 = 0.02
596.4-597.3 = -0.03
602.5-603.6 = 0.00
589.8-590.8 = 0.02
